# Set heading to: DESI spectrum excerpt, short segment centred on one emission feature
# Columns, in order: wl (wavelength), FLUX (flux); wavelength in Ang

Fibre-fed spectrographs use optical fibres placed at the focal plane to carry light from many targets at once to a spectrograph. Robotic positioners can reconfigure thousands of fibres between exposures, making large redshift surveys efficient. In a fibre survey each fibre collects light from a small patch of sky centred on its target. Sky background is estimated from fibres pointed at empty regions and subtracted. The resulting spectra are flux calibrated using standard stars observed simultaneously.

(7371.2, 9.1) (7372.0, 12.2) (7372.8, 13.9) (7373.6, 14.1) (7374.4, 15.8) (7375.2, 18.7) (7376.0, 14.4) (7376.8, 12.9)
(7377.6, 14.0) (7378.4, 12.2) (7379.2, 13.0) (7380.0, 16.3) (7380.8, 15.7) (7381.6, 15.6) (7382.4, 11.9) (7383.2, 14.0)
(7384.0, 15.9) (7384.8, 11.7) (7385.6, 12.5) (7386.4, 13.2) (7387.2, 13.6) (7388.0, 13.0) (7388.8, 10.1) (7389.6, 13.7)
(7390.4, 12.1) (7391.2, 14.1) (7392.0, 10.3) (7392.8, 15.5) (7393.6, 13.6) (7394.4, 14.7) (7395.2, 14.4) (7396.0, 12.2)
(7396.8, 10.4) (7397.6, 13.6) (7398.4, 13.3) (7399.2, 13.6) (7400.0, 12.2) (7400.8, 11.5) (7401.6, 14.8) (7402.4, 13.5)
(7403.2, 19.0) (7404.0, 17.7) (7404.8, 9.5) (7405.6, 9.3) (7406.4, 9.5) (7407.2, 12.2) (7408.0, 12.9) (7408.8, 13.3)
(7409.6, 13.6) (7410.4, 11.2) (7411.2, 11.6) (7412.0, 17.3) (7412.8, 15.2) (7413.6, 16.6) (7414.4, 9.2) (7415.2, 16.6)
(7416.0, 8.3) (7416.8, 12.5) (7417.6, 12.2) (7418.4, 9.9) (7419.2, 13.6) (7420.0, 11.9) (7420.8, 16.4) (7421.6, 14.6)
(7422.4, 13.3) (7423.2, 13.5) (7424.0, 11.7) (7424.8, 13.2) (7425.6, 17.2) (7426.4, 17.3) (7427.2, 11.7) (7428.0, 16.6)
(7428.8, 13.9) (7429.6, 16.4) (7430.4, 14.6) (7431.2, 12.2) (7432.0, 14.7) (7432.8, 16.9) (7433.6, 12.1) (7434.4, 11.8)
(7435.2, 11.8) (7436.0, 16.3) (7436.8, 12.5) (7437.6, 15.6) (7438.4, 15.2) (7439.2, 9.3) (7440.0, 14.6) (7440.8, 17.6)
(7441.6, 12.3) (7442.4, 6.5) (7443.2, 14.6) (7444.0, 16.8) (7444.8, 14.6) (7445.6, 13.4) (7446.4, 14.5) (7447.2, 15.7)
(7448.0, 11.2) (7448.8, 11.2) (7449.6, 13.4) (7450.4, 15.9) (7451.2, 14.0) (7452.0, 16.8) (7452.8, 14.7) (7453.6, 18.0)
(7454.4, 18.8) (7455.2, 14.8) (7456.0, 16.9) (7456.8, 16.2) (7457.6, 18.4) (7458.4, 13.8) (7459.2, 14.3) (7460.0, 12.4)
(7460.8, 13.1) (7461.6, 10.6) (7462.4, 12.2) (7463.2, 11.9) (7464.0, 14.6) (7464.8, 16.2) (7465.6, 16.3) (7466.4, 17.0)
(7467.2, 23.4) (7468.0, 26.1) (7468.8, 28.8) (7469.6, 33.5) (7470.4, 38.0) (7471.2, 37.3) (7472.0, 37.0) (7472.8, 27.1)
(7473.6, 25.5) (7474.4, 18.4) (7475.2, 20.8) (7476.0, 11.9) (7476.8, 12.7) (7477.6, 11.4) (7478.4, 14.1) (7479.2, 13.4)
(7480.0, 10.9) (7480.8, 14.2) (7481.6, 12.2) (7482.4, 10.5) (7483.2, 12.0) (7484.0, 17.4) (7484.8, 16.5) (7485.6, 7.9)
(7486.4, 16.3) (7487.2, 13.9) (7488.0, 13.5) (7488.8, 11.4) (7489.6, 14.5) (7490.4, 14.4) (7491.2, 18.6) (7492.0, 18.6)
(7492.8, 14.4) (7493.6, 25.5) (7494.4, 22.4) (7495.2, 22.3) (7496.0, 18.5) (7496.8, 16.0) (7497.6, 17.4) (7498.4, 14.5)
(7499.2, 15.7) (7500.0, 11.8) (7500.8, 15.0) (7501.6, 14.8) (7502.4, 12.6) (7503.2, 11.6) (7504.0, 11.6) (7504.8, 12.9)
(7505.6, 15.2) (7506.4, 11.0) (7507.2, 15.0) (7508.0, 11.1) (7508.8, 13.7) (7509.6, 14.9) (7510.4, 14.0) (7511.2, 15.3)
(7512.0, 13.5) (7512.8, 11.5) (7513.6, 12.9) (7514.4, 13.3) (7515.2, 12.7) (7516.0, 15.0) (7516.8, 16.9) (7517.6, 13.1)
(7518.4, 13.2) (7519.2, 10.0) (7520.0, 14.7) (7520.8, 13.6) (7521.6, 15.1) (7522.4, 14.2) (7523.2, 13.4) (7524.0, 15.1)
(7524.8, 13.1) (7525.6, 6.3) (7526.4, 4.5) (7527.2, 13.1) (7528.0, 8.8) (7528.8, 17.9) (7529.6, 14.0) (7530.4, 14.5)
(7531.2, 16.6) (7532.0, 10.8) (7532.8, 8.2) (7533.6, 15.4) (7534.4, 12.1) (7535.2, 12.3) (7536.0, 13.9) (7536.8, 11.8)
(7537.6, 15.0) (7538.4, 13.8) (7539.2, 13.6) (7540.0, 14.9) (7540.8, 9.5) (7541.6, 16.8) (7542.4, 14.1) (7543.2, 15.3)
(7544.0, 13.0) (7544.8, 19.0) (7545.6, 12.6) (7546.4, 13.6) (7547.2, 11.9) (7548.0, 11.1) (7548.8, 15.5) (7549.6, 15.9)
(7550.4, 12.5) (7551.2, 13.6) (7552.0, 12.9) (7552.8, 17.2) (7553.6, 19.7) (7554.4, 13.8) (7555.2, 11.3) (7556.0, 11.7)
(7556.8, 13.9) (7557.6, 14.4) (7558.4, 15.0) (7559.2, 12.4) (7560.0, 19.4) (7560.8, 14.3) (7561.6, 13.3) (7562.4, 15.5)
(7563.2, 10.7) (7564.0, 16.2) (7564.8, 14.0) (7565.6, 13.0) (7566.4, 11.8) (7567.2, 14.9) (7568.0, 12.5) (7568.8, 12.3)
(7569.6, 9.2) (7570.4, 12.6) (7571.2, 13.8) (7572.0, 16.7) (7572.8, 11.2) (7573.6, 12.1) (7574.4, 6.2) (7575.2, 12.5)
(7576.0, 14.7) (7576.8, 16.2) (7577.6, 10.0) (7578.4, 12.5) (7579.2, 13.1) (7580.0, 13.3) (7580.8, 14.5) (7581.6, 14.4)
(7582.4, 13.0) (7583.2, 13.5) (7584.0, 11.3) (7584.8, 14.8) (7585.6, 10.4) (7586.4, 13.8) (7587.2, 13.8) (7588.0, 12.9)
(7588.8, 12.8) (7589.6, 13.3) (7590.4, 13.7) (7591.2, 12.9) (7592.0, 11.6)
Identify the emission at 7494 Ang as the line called [N II]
